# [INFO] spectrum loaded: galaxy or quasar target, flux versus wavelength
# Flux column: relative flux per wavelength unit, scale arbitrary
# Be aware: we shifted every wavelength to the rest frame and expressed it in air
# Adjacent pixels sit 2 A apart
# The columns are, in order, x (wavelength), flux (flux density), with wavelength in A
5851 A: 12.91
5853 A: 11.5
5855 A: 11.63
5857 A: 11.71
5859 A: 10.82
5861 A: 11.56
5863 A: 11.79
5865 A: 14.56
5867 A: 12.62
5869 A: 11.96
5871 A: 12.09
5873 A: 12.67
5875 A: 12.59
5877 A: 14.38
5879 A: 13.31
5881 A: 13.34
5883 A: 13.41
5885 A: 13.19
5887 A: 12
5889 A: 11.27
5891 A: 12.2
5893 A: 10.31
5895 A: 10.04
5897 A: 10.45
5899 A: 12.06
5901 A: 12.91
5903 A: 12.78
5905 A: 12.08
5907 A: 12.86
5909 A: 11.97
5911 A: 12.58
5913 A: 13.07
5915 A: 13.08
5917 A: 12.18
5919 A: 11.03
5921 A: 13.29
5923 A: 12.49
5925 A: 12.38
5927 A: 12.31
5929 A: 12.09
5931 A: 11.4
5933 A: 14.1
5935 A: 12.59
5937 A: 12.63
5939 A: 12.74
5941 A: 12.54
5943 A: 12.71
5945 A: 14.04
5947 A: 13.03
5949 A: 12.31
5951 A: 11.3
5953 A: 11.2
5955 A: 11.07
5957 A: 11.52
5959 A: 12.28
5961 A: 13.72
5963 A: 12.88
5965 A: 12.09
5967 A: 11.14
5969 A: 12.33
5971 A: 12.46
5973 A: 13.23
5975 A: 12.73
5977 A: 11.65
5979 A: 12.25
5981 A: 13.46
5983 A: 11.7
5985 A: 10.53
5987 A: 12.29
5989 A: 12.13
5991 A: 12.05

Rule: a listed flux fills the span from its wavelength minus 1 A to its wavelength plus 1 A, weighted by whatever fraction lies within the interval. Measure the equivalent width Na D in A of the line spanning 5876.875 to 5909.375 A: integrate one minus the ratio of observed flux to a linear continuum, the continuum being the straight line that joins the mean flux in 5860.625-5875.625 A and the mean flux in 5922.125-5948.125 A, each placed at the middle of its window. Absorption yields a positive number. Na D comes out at 0.94 A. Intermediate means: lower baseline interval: 12.5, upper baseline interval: 12.7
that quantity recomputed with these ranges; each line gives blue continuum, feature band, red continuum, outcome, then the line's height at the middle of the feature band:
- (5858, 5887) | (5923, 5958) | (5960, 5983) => 0.60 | 12.6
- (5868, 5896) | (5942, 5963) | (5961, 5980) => 0.05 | 12.4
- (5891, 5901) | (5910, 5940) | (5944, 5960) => -2.39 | 11.6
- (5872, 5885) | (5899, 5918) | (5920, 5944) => 0.47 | 12.9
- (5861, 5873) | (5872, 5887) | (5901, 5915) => -0.76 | 12.6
